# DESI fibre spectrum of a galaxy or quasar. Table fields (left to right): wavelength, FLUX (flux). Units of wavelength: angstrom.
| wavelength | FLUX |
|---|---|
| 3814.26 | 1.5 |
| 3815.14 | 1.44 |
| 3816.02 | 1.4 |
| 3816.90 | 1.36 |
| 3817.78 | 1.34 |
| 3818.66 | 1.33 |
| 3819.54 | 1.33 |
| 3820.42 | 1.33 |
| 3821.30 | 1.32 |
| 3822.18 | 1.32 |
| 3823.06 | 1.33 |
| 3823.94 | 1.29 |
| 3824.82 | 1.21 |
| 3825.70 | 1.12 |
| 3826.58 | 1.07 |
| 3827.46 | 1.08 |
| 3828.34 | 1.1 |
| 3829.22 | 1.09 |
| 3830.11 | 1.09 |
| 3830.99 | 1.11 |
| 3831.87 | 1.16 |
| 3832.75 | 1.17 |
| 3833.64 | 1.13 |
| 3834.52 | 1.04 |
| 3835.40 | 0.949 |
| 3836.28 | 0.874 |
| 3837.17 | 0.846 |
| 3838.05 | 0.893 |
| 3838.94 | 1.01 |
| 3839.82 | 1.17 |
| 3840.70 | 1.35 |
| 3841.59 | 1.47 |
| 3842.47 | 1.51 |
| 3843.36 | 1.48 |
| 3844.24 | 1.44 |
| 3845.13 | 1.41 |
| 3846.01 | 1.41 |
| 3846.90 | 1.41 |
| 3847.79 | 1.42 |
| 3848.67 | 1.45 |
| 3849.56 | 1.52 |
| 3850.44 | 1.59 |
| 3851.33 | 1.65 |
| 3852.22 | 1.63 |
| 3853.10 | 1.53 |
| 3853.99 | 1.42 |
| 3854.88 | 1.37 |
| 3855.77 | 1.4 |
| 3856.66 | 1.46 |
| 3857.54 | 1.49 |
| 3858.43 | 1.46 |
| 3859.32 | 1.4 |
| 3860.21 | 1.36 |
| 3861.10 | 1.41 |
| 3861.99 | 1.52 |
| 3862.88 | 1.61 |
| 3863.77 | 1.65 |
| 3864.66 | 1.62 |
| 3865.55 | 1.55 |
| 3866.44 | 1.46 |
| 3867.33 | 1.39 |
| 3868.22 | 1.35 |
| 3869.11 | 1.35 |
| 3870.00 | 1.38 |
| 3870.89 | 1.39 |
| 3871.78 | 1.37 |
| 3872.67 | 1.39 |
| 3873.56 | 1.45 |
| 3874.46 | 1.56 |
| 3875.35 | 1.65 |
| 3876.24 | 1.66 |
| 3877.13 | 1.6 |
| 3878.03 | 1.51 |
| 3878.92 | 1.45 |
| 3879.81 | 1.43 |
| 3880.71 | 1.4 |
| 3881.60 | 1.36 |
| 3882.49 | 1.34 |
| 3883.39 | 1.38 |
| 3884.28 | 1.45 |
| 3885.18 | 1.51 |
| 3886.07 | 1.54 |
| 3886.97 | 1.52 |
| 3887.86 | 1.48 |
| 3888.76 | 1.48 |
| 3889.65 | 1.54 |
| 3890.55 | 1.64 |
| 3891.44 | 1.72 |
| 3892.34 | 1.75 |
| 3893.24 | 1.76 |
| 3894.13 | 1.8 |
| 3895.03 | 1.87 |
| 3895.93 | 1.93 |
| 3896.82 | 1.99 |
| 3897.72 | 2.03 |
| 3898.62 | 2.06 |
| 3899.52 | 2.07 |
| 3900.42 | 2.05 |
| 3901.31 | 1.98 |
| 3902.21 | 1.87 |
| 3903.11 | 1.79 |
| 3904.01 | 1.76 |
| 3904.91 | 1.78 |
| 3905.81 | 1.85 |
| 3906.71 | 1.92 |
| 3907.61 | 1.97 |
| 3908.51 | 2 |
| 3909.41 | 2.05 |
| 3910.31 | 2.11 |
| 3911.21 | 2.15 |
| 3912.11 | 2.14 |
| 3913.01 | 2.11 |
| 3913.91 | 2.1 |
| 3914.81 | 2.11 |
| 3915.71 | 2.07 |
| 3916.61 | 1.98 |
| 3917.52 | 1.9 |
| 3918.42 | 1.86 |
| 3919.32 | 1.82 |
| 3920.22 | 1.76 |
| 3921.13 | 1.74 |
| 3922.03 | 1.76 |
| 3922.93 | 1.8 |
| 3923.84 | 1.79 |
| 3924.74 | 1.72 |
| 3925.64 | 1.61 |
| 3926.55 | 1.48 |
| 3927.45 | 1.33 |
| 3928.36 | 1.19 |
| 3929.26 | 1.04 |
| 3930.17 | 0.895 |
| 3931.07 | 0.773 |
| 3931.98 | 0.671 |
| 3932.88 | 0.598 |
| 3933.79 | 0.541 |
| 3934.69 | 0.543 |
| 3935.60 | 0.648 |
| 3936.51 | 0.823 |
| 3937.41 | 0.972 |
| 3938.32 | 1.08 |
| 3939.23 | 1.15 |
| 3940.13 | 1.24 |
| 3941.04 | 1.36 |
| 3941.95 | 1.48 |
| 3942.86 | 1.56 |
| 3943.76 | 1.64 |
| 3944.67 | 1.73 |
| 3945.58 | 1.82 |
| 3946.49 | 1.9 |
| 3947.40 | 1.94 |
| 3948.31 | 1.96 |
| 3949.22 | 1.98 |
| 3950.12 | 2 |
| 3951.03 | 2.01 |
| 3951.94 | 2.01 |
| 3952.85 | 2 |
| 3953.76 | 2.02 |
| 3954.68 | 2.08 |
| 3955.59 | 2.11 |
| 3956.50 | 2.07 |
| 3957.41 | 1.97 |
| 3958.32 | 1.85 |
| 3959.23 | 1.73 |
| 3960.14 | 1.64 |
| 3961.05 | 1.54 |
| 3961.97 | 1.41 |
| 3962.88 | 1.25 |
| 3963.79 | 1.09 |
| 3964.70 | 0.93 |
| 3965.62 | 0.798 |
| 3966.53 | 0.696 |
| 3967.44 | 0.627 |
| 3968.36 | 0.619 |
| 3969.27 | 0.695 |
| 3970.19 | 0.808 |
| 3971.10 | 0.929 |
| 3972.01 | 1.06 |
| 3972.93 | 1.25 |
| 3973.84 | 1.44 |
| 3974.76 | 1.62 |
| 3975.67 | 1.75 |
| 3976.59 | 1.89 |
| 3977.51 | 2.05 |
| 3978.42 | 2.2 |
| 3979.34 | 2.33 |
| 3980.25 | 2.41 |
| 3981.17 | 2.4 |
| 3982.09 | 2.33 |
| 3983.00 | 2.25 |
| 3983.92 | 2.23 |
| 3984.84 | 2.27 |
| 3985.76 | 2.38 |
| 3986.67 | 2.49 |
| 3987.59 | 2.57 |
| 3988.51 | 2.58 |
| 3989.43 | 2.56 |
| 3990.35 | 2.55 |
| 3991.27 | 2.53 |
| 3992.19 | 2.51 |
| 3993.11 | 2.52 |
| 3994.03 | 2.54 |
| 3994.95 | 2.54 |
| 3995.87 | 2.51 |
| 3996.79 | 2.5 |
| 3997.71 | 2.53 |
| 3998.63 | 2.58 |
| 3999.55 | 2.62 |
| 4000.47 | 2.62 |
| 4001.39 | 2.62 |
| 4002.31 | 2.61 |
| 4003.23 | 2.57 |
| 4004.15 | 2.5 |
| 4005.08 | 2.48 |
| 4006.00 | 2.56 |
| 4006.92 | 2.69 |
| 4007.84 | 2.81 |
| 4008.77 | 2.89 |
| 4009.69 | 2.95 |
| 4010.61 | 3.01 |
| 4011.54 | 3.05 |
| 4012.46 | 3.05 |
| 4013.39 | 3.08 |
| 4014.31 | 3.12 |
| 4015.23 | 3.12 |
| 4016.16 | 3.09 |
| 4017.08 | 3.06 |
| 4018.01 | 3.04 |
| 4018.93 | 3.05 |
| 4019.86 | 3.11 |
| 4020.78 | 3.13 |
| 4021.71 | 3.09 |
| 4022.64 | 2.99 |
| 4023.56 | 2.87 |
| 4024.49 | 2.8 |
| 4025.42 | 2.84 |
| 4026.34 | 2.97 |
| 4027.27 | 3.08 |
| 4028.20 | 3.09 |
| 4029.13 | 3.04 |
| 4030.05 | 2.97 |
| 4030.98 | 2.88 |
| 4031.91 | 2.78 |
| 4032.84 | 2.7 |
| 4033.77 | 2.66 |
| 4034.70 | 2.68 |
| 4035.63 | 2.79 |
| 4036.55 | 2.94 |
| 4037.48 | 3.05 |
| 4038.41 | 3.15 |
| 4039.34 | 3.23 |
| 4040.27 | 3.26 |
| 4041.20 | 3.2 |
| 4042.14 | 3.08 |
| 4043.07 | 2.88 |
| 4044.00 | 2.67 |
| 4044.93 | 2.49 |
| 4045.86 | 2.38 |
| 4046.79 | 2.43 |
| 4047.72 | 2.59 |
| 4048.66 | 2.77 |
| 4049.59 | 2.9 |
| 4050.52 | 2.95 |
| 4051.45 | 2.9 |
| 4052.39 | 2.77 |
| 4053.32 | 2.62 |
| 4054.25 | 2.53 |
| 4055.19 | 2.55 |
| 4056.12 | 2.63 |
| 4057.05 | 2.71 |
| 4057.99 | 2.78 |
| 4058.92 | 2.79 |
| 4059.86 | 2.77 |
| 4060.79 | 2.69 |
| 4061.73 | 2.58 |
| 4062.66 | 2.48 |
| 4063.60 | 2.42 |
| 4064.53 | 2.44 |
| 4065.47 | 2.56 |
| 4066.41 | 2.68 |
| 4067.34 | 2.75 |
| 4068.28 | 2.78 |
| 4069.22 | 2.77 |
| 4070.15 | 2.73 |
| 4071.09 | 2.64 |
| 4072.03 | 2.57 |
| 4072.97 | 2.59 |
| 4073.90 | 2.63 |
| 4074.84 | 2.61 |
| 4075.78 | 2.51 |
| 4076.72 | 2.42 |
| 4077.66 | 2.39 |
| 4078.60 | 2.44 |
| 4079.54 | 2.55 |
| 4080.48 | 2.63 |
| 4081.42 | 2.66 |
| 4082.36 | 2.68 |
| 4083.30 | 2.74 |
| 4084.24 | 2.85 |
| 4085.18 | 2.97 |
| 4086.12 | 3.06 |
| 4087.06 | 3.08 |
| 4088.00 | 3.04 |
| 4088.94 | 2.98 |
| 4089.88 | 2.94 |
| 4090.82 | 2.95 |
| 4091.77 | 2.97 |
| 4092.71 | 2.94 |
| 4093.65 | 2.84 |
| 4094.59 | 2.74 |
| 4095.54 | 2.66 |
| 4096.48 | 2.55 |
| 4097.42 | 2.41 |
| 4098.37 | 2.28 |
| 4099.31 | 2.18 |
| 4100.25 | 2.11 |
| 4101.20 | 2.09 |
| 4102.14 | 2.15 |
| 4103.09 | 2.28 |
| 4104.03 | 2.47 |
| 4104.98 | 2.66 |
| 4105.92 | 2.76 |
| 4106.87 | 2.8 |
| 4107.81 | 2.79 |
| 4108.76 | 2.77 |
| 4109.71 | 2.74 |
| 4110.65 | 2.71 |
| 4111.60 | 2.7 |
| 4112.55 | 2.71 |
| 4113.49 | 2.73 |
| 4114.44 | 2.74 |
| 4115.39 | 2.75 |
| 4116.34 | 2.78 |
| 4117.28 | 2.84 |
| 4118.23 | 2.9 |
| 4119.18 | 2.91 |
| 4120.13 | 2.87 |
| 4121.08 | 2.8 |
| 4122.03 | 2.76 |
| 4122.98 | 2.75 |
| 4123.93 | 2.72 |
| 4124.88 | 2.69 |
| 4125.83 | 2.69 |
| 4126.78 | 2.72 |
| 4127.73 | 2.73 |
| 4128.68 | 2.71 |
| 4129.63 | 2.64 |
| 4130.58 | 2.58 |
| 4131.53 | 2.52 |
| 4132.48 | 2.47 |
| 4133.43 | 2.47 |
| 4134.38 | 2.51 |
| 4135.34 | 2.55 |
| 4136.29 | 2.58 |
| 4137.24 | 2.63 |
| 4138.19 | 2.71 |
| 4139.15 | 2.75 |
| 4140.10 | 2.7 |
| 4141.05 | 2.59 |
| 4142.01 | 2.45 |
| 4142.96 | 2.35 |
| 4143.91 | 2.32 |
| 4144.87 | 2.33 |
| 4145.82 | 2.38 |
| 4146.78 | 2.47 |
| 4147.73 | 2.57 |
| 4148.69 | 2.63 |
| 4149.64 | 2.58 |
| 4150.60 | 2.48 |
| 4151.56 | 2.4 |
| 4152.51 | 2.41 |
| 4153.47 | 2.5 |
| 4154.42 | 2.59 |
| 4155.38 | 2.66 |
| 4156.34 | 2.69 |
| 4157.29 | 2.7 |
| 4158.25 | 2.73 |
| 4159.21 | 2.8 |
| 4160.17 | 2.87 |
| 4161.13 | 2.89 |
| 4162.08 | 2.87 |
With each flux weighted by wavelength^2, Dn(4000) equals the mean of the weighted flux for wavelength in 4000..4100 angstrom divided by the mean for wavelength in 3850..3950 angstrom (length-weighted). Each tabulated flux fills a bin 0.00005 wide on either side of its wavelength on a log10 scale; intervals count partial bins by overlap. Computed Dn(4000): 1.90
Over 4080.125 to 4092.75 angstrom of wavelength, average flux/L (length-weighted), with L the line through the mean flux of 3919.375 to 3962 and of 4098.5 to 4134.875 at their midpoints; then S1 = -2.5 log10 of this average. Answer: -0.18 mag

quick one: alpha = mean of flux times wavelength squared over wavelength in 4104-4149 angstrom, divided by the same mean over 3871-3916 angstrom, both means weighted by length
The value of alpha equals 1.7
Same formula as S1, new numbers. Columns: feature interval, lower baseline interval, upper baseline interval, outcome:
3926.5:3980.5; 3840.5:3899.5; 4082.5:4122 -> 0.355 mag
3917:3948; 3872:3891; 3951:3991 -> 0.205 mag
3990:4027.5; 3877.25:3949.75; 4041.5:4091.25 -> -0.217 mag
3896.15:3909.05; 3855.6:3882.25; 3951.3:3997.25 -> -0.211 mag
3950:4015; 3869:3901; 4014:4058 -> 0.165 mag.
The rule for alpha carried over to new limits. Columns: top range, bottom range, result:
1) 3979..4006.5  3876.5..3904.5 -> 1.56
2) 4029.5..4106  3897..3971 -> 1.83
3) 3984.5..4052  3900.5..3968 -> 1.84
